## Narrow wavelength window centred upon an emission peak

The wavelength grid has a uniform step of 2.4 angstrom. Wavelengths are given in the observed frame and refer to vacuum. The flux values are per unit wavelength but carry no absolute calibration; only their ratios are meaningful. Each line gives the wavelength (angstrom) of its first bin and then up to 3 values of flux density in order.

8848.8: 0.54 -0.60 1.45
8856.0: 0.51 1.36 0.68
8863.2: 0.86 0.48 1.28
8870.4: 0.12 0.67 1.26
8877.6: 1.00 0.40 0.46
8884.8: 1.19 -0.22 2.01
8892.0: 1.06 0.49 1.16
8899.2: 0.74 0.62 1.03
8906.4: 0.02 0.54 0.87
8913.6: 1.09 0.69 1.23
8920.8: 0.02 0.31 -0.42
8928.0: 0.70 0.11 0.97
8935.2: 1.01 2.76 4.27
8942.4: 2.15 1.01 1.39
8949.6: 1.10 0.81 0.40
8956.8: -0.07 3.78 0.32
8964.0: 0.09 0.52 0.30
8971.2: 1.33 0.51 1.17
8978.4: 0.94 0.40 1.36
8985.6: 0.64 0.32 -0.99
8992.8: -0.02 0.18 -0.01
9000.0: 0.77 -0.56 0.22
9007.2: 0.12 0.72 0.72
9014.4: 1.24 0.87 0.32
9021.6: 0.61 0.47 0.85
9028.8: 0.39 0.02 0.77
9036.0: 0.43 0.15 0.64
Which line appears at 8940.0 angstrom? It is H-beta 4861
